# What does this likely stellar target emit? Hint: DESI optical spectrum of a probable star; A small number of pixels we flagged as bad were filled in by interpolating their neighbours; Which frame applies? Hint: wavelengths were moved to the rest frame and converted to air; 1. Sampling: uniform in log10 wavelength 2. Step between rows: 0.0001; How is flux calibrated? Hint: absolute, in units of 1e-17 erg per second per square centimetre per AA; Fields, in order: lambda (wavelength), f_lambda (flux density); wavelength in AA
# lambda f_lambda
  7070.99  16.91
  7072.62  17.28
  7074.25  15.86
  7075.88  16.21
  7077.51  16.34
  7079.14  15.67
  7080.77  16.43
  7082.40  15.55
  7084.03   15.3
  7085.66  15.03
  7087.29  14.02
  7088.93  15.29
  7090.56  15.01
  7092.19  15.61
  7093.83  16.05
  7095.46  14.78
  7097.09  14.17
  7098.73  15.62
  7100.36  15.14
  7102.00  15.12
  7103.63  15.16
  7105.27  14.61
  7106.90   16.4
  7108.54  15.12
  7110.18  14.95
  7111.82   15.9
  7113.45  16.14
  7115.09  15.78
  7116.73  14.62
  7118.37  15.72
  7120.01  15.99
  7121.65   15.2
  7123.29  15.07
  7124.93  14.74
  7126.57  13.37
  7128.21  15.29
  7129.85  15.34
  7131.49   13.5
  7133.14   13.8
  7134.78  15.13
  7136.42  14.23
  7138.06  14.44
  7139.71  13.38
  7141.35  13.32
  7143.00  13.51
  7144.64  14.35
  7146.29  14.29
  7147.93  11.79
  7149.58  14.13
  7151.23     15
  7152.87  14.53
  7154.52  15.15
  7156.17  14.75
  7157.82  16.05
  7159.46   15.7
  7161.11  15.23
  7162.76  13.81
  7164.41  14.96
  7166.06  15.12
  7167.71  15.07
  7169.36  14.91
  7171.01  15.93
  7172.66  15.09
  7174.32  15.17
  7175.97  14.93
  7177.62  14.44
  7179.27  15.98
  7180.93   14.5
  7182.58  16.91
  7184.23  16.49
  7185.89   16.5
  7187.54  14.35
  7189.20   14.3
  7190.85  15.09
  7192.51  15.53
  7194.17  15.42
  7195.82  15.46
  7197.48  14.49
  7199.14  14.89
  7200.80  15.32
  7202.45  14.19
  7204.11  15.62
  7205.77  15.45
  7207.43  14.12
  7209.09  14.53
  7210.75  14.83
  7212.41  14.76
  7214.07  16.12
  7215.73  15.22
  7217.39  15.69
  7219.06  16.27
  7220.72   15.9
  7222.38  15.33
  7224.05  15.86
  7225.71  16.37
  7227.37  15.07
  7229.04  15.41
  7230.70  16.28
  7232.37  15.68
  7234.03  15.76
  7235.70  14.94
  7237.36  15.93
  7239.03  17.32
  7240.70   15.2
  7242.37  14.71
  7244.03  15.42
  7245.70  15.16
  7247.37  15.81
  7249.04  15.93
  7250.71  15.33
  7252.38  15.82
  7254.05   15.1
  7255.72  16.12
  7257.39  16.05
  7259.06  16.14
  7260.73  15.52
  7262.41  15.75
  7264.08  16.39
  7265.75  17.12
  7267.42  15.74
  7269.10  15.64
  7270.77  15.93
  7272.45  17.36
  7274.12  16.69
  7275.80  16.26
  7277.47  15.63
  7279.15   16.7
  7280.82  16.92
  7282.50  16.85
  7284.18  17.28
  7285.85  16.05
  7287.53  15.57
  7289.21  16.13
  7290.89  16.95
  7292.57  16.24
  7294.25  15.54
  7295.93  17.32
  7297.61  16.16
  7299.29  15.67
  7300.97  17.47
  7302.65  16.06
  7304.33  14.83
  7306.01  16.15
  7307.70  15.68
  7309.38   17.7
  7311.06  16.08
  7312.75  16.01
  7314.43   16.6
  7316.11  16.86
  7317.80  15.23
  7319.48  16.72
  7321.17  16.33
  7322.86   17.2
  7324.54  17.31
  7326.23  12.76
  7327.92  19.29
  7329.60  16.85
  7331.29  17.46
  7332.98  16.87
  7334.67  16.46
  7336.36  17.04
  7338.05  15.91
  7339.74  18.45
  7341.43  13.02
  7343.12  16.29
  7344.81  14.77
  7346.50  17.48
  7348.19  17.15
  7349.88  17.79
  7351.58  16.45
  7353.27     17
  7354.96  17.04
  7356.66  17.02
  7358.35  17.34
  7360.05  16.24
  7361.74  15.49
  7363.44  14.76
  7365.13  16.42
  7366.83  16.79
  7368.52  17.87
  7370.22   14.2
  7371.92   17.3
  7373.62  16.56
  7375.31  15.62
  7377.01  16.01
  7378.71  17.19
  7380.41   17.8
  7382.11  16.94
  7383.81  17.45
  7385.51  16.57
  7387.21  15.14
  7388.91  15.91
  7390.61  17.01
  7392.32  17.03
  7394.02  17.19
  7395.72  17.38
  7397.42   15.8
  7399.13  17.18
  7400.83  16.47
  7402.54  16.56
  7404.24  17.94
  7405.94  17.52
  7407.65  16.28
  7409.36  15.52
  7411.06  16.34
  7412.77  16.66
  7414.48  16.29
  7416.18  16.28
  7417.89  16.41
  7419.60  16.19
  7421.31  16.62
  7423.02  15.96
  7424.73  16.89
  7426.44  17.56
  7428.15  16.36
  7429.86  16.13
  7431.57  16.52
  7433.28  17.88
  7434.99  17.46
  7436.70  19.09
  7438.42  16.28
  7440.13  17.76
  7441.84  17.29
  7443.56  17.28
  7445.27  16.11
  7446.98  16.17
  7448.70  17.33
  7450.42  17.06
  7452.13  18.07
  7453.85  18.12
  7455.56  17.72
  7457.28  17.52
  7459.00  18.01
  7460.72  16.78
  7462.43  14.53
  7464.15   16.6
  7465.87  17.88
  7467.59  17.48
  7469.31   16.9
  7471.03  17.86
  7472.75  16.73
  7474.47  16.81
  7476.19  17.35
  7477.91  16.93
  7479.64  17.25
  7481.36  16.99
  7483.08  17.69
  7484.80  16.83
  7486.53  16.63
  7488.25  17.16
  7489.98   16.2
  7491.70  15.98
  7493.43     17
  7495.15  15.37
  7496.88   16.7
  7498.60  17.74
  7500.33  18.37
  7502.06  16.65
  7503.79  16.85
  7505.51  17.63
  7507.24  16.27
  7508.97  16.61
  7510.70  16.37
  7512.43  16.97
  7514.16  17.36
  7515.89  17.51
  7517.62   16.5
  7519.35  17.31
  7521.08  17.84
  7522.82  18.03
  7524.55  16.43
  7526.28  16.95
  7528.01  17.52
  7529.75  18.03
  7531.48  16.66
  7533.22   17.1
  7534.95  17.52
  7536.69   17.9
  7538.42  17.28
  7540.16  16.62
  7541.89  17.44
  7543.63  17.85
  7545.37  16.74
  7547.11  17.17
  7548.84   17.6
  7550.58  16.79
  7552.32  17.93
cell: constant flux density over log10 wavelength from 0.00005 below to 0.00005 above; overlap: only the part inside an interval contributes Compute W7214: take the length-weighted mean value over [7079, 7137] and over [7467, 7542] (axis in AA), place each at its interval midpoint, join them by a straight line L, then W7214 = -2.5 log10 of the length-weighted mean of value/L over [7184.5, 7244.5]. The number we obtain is 0.02 mag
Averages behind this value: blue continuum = 15.1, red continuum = 17.1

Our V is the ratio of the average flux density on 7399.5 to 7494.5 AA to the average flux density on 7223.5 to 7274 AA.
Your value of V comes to 1.07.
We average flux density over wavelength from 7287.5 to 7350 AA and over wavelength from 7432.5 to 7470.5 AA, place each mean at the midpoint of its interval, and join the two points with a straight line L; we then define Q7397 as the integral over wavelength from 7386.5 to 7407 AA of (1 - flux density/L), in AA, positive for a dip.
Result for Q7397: 0.2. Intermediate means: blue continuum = 16.4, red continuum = 17.2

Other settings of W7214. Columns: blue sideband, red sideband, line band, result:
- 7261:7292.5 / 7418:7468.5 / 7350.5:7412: 0.013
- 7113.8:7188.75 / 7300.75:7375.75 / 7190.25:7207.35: 0.011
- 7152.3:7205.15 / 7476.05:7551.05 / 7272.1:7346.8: -0.031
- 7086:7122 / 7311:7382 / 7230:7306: 0.004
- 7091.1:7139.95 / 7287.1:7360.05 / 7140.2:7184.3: 0.039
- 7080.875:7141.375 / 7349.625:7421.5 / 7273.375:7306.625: -0.020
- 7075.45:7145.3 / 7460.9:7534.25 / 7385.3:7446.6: -0.011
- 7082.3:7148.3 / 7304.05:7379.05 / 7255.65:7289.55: -0.022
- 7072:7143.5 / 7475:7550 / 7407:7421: 0.023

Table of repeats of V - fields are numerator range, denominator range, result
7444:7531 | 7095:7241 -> 1.13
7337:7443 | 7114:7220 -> 1.12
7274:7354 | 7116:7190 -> 1.11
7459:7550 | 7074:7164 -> 1.14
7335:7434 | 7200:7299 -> 1.05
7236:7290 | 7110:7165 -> 1.09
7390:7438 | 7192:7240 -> 1.09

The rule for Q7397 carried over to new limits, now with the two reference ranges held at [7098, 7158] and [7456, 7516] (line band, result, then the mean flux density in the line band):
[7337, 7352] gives -0.3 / 16.4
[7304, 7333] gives -1.0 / 16.5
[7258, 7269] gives -0.3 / 16.1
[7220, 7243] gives -0.5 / 15.7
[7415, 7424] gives 0.1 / 16.3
